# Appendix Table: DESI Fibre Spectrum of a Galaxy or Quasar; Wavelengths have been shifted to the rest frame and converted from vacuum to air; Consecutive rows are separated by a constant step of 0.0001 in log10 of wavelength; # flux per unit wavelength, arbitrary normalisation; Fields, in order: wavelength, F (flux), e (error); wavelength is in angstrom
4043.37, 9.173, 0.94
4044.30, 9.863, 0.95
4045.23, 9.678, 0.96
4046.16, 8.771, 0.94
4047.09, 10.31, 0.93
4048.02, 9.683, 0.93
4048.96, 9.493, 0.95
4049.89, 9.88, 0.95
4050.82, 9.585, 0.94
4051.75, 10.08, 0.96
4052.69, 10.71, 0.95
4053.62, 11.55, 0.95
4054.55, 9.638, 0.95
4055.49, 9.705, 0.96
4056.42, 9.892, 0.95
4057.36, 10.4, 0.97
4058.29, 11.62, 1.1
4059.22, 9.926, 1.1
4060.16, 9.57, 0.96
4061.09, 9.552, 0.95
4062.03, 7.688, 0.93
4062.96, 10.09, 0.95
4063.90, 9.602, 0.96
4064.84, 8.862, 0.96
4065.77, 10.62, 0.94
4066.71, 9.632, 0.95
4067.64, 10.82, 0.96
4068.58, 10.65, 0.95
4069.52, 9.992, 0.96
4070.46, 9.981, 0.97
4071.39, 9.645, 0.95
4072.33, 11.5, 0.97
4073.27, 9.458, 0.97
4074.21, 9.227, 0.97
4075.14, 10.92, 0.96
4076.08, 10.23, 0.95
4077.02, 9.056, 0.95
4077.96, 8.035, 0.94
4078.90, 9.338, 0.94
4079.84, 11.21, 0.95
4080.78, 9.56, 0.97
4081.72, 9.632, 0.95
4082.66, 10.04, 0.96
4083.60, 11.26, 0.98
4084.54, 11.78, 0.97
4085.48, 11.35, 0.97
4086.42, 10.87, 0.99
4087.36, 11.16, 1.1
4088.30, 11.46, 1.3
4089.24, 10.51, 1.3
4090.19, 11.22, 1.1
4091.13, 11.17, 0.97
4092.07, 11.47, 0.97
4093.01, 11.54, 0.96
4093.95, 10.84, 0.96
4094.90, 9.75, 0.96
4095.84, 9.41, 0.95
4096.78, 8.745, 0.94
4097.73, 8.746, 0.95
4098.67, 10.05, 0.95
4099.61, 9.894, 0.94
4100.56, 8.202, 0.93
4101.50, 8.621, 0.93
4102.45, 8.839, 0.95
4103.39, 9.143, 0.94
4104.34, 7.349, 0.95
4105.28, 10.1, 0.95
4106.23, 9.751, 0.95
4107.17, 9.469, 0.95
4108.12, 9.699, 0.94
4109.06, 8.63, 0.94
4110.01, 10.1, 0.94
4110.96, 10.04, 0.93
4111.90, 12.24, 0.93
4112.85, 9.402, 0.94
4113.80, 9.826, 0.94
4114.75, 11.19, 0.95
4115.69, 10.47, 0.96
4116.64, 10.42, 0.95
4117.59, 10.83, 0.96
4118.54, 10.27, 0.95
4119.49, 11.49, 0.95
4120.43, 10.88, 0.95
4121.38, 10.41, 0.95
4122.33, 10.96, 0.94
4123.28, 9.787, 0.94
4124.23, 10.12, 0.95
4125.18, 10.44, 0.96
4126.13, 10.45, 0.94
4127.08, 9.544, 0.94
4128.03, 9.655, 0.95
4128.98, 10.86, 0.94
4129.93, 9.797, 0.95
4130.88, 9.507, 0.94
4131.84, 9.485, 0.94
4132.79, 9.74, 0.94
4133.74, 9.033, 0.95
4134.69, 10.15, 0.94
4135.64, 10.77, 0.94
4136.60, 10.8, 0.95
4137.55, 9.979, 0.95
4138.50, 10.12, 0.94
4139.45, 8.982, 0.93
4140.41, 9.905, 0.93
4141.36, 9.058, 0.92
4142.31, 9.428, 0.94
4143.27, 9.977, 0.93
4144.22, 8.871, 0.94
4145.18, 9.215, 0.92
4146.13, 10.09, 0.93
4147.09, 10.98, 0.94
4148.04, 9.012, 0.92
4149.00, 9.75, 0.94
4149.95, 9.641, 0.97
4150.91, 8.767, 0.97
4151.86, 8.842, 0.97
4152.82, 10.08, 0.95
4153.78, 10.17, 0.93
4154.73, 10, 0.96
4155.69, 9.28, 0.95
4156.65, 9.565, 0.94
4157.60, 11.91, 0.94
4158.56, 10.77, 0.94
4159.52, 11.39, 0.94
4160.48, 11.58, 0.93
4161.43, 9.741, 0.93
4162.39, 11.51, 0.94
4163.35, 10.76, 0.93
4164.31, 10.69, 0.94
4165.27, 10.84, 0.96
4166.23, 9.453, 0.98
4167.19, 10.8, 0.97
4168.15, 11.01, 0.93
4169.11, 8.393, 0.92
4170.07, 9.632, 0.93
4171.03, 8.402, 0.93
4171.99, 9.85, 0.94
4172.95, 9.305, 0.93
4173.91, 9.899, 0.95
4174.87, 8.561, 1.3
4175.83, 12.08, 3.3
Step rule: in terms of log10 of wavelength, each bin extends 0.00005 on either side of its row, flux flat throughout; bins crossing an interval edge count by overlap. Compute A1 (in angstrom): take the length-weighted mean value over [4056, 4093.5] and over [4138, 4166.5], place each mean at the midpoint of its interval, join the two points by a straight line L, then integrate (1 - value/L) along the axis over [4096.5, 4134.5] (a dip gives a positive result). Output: 1.0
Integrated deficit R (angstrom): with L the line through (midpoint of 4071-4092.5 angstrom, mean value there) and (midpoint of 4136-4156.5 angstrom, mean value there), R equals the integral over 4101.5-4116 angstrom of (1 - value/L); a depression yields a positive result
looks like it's 0.6 angstrom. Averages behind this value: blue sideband 10.4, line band 9.71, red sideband 9.67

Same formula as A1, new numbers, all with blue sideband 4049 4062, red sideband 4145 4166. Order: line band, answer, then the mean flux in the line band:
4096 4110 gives 1.39 angstrom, 9.13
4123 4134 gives 0.31 angstrom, 9.88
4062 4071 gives 0.16 angstrom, 9.9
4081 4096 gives -1.10 angstrom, 10.9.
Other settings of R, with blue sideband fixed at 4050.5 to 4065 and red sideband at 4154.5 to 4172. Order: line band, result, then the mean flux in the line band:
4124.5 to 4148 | 0.82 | 9.85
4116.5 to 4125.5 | -0.37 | 10.6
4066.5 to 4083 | 0.07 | 9.94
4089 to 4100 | -0.24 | 10.3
